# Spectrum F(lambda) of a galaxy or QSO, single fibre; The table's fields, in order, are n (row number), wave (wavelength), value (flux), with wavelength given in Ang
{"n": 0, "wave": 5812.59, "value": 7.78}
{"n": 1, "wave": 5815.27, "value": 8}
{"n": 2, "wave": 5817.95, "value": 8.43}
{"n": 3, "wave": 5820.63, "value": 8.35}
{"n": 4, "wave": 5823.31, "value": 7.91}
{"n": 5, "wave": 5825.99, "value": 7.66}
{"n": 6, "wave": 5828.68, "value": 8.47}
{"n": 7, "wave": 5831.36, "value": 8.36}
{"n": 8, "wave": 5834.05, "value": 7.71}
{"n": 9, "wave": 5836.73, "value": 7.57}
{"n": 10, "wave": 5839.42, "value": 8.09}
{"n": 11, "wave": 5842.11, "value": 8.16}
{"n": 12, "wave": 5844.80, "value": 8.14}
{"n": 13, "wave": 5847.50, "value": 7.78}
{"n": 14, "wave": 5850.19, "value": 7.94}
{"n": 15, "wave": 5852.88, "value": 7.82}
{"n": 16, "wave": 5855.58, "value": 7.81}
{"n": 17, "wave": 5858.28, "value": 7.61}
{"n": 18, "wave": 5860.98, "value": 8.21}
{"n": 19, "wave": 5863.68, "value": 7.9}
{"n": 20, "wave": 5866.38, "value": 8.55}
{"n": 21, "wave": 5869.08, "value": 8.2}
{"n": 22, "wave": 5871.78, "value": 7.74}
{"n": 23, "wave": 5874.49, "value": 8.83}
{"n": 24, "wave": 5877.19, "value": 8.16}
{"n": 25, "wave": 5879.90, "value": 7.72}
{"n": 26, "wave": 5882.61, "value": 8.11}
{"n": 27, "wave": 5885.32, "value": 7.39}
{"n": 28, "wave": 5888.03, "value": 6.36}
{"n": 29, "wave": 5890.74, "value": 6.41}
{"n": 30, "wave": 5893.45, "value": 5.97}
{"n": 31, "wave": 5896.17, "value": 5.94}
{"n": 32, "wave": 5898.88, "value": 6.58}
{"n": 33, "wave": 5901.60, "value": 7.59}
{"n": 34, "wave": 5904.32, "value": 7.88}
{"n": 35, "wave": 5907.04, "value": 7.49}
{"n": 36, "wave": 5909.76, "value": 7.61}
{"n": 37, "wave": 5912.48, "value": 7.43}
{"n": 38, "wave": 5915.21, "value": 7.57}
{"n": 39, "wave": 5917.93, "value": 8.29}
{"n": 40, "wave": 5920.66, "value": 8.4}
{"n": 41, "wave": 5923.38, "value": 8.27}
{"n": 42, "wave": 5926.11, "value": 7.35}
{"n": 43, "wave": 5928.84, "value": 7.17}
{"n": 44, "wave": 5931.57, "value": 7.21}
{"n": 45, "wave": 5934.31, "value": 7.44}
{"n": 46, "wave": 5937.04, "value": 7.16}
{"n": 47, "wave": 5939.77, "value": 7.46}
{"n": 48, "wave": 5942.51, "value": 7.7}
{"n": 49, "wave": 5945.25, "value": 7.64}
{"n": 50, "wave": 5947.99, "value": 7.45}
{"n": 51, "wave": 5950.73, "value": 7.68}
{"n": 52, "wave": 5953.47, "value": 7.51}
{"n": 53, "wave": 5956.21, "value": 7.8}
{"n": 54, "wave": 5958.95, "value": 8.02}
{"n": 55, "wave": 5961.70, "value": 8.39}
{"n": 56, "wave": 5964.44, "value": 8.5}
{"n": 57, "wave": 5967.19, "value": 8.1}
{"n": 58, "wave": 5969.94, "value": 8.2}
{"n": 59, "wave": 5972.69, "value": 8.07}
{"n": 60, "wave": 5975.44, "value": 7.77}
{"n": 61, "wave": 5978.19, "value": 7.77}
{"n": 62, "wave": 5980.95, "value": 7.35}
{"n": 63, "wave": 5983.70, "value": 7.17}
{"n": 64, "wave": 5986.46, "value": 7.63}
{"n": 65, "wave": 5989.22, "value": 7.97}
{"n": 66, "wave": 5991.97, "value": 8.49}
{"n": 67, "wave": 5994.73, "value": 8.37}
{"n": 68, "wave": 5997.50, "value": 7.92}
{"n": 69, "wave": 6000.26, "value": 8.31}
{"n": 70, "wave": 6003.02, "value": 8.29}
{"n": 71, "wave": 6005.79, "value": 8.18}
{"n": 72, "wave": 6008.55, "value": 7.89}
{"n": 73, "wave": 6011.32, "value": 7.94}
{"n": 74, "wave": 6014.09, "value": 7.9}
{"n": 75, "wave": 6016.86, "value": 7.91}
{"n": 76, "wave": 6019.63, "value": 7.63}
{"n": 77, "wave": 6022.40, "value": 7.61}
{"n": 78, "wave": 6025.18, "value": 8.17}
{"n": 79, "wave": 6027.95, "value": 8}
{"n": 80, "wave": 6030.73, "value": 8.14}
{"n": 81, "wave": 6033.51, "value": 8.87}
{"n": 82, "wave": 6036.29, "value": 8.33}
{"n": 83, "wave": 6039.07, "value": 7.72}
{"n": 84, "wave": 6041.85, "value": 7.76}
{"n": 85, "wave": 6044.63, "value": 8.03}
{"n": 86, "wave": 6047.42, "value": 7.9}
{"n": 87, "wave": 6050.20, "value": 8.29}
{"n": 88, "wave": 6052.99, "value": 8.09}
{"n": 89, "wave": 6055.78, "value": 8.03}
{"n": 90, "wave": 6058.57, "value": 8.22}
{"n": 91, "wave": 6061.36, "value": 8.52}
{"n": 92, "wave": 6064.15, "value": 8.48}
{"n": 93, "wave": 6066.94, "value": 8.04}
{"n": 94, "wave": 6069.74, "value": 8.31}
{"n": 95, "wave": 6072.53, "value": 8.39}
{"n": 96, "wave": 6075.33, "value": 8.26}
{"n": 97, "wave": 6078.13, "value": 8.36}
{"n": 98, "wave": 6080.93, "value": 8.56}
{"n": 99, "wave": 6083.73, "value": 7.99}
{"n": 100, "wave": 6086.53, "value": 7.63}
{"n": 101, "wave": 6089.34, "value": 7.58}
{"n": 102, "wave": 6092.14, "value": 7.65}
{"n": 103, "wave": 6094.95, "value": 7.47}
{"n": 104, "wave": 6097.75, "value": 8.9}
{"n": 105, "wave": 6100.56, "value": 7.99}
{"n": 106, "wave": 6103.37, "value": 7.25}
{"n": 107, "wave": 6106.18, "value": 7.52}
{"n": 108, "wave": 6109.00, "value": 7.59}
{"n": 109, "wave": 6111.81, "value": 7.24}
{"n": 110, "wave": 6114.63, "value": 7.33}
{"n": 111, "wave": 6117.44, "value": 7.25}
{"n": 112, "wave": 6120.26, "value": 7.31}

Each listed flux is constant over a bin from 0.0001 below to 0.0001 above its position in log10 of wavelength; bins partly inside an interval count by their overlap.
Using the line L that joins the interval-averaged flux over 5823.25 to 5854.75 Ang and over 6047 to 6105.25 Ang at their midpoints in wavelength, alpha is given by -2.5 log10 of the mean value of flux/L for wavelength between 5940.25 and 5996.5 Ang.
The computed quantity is 0.02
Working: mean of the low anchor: 7.97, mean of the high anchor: 8.09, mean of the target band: 7.87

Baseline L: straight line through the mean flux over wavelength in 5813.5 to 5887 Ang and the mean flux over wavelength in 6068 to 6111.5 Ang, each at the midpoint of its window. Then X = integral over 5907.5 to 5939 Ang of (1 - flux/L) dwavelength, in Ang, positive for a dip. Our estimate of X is 1.5 Ang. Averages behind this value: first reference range 8.01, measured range 7.62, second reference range 7.94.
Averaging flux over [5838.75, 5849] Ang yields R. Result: 8.04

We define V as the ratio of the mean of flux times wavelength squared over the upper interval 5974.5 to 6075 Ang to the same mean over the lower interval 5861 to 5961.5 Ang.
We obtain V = 1.1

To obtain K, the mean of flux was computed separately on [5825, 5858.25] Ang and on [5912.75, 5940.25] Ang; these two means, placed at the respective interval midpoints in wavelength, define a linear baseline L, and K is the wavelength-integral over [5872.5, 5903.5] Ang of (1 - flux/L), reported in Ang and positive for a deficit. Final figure 2.3 Ang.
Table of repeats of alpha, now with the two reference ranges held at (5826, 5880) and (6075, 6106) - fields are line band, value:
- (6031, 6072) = -0.03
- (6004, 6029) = 0.01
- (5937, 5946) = 0.07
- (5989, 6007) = -0.03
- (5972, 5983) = 0.04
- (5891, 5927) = 0.09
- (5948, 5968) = 0.00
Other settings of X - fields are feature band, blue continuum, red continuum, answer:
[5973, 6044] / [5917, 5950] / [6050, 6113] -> -1.3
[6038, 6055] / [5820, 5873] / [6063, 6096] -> 0.2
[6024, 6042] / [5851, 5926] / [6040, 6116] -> -0.6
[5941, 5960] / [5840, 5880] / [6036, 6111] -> 0.8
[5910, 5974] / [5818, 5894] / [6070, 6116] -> 0.7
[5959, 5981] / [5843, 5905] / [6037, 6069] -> -0.5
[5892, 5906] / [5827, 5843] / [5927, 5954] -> 1.6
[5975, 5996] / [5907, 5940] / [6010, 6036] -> 0.2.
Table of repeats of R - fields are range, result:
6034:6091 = 8.13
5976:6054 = 7.98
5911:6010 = 7.83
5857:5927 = 7.6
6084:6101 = 7.87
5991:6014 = 8.15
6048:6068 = 8.23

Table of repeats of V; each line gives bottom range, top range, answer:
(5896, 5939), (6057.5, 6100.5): 1.15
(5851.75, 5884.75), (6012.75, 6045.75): 1.05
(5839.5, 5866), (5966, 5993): 1.03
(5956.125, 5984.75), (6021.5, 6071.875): 1.05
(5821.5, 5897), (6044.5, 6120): 1.11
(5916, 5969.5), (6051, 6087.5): 1.10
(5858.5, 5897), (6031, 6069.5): 1.15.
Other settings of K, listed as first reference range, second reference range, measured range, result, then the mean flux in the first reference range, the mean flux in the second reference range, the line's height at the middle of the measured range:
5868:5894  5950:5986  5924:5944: 0.89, 7.53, 7.87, 7.74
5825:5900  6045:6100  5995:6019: -0.15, 7.69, 8.14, 8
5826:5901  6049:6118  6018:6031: 0.00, 7.68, 7.96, 7.89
